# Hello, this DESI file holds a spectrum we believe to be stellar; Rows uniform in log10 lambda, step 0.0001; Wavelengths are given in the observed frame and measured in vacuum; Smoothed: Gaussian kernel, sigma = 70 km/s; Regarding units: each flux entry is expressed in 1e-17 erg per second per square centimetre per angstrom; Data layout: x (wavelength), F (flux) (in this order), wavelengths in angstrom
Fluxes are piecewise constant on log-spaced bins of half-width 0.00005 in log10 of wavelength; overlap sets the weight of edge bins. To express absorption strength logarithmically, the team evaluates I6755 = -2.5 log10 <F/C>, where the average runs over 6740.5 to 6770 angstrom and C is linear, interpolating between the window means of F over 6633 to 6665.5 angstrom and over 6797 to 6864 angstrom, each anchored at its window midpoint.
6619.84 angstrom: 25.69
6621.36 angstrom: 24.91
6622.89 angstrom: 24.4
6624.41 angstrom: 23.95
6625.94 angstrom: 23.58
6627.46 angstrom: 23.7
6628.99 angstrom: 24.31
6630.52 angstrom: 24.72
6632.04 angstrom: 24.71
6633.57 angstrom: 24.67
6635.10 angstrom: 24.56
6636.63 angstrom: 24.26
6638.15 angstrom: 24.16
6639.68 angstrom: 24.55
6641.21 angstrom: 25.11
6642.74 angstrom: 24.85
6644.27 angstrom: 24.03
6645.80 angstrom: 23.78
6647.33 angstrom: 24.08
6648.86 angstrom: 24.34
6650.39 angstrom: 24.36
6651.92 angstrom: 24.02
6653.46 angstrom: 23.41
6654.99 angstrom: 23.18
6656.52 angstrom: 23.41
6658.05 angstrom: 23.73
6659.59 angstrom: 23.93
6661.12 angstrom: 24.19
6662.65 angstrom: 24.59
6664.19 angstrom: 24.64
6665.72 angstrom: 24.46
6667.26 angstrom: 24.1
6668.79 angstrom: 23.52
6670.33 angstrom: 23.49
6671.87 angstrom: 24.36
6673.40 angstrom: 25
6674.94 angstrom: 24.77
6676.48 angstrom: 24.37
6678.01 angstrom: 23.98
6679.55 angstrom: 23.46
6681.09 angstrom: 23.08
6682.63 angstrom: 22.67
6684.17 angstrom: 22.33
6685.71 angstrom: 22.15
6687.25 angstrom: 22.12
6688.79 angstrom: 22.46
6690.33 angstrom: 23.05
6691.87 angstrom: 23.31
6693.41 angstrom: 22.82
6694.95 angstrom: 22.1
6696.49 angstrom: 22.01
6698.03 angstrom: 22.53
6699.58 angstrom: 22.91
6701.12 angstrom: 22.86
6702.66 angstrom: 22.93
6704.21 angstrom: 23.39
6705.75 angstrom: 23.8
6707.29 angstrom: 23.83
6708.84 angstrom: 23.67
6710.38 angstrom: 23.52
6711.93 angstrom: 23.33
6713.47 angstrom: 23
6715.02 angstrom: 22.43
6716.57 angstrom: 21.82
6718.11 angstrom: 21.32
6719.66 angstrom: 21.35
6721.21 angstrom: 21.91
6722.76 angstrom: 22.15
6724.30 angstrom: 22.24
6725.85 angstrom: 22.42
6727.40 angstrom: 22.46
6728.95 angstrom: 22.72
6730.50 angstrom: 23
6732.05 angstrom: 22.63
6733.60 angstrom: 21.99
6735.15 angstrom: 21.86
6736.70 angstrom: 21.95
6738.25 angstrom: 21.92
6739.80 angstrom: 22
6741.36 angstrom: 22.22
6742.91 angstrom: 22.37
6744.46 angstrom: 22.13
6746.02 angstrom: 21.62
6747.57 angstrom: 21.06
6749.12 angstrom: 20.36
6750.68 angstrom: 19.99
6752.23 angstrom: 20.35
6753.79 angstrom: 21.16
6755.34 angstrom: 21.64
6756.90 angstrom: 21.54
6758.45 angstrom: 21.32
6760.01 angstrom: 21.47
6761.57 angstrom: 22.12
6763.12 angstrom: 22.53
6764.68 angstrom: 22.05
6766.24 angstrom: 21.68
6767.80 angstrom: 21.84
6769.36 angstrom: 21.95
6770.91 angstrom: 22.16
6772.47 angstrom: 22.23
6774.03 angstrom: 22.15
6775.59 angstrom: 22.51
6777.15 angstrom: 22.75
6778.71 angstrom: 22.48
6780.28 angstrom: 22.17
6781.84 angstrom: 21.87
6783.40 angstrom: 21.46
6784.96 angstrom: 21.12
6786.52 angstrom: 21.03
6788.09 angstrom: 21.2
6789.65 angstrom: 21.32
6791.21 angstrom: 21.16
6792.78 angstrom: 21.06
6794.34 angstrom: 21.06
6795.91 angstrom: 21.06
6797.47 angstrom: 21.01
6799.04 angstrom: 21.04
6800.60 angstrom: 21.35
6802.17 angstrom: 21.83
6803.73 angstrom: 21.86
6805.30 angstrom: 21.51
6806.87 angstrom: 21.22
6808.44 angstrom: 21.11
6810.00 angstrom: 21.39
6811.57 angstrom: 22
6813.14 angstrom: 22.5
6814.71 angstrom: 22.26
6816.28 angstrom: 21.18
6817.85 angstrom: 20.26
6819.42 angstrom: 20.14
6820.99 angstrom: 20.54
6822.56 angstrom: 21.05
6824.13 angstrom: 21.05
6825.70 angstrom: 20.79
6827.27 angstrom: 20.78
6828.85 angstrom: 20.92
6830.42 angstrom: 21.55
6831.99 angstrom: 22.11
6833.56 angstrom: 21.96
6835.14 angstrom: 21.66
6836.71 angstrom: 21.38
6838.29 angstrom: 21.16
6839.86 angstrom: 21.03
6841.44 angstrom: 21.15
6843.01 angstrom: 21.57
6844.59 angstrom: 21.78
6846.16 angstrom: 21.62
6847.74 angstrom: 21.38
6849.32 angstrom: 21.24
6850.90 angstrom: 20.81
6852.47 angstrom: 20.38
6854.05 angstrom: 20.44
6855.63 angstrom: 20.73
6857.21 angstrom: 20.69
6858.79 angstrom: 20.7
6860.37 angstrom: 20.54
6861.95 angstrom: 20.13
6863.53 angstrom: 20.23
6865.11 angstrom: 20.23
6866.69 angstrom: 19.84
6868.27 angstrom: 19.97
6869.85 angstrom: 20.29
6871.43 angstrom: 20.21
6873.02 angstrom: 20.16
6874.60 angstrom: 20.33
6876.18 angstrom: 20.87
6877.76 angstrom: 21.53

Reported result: 0.043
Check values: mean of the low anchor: 24.2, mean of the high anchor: 21.2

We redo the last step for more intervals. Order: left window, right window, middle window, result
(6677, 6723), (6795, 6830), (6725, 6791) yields 0.007 mag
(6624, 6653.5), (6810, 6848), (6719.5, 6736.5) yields 0.030 mag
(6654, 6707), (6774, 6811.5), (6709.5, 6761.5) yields 0.028 mag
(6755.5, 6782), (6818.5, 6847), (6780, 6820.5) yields 0.015 mag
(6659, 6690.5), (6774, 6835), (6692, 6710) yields 0.009 mag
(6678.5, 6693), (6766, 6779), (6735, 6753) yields 0.045 mag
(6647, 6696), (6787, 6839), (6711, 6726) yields 0.030 mag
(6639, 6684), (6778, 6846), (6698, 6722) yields 0.018 mag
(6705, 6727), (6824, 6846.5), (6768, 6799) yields 0.013 mag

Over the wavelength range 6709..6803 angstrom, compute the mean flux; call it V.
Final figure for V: 21.8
